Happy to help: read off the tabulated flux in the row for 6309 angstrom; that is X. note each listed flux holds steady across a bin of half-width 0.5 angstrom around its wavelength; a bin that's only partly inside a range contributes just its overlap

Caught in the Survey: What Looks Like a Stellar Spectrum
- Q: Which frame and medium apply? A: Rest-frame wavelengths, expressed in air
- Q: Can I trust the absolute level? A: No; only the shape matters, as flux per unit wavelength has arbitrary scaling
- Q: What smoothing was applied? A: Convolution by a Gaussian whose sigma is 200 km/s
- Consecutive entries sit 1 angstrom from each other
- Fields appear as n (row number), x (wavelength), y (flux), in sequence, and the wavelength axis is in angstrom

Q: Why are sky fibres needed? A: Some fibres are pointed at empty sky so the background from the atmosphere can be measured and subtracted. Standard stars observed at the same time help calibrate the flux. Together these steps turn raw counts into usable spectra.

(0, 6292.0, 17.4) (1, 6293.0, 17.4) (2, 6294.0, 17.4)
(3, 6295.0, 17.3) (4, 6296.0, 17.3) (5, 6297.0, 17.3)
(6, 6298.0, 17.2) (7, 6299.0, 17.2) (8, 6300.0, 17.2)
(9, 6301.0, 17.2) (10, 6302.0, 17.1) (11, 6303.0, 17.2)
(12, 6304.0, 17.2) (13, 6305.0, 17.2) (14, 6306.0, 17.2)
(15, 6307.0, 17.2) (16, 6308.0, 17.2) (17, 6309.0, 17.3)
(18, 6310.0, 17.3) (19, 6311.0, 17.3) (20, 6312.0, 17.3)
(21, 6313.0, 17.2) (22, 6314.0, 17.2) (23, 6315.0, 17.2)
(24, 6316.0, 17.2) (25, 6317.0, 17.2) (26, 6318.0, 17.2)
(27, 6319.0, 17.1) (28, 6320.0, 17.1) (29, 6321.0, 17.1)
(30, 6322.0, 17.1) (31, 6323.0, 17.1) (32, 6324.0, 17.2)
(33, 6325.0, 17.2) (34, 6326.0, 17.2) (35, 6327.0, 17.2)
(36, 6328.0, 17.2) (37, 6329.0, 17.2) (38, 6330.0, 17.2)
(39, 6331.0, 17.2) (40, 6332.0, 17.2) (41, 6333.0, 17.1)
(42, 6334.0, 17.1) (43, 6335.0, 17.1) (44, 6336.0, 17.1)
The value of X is 17.3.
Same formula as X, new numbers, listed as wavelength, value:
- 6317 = 17.2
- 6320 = 17.1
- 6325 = 17.2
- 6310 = 17.3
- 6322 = 17.1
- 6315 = 17.2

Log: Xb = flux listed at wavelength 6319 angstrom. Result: 17.1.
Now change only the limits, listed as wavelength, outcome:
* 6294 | 17.4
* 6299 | 17.2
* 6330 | 17.2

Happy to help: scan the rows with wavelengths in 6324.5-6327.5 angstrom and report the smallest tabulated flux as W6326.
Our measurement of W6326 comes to 17.2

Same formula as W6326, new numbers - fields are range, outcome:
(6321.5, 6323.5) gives 17.1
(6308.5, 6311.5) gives 17.3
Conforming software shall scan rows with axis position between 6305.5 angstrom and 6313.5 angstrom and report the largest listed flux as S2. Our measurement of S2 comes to 17.3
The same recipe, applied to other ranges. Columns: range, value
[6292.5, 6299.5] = 17.4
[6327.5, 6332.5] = 17.2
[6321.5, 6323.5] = 17.1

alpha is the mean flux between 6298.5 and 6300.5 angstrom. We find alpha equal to 17.2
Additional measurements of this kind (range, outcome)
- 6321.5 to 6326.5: 17.2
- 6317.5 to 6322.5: 17.1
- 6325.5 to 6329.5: 17.2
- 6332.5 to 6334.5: 17.1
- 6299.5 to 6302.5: 17.2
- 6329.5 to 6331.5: 17.2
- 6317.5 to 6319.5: 17.1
